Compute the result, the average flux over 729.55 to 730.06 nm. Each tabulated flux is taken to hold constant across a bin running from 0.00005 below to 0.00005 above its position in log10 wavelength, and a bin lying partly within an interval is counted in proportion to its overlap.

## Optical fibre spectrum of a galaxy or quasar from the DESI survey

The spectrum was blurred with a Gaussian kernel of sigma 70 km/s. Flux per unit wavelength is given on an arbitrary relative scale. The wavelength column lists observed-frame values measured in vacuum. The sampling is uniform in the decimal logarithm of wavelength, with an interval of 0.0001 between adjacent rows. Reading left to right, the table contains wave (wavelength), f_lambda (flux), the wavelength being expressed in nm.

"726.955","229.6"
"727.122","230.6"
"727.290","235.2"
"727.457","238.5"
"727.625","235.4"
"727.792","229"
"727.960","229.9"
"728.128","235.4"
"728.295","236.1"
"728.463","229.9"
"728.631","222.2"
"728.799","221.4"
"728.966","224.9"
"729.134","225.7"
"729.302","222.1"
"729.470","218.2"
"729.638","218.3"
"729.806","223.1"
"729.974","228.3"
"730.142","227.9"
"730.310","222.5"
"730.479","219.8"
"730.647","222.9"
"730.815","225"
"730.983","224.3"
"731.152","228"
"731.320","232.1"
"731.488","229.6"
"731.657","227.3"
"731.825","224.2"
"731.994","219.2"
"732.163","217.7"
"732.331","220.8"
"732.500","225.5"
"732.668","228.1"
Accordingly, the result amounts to 223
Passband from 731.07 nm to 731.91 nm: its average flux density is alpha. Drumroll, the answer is 228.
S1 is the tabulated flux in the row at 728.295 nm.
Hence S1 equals 236.1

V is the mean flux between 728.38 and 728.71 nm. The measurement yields 226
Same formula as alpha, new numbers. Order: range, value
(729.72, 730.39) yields 226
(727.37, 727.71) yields 237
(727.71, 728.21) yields 231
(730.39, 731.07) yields 223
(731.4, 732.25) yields 224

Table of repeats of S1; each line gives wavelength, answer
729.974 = 228.3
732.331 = 220.8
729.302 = 222.1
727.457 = 238.5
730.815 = 225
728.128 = 235.4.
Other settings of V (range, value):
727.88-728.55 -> 233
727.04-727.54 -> 235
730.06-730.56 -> 223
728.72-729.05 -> 224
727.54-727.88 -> 232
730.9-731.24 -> 226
